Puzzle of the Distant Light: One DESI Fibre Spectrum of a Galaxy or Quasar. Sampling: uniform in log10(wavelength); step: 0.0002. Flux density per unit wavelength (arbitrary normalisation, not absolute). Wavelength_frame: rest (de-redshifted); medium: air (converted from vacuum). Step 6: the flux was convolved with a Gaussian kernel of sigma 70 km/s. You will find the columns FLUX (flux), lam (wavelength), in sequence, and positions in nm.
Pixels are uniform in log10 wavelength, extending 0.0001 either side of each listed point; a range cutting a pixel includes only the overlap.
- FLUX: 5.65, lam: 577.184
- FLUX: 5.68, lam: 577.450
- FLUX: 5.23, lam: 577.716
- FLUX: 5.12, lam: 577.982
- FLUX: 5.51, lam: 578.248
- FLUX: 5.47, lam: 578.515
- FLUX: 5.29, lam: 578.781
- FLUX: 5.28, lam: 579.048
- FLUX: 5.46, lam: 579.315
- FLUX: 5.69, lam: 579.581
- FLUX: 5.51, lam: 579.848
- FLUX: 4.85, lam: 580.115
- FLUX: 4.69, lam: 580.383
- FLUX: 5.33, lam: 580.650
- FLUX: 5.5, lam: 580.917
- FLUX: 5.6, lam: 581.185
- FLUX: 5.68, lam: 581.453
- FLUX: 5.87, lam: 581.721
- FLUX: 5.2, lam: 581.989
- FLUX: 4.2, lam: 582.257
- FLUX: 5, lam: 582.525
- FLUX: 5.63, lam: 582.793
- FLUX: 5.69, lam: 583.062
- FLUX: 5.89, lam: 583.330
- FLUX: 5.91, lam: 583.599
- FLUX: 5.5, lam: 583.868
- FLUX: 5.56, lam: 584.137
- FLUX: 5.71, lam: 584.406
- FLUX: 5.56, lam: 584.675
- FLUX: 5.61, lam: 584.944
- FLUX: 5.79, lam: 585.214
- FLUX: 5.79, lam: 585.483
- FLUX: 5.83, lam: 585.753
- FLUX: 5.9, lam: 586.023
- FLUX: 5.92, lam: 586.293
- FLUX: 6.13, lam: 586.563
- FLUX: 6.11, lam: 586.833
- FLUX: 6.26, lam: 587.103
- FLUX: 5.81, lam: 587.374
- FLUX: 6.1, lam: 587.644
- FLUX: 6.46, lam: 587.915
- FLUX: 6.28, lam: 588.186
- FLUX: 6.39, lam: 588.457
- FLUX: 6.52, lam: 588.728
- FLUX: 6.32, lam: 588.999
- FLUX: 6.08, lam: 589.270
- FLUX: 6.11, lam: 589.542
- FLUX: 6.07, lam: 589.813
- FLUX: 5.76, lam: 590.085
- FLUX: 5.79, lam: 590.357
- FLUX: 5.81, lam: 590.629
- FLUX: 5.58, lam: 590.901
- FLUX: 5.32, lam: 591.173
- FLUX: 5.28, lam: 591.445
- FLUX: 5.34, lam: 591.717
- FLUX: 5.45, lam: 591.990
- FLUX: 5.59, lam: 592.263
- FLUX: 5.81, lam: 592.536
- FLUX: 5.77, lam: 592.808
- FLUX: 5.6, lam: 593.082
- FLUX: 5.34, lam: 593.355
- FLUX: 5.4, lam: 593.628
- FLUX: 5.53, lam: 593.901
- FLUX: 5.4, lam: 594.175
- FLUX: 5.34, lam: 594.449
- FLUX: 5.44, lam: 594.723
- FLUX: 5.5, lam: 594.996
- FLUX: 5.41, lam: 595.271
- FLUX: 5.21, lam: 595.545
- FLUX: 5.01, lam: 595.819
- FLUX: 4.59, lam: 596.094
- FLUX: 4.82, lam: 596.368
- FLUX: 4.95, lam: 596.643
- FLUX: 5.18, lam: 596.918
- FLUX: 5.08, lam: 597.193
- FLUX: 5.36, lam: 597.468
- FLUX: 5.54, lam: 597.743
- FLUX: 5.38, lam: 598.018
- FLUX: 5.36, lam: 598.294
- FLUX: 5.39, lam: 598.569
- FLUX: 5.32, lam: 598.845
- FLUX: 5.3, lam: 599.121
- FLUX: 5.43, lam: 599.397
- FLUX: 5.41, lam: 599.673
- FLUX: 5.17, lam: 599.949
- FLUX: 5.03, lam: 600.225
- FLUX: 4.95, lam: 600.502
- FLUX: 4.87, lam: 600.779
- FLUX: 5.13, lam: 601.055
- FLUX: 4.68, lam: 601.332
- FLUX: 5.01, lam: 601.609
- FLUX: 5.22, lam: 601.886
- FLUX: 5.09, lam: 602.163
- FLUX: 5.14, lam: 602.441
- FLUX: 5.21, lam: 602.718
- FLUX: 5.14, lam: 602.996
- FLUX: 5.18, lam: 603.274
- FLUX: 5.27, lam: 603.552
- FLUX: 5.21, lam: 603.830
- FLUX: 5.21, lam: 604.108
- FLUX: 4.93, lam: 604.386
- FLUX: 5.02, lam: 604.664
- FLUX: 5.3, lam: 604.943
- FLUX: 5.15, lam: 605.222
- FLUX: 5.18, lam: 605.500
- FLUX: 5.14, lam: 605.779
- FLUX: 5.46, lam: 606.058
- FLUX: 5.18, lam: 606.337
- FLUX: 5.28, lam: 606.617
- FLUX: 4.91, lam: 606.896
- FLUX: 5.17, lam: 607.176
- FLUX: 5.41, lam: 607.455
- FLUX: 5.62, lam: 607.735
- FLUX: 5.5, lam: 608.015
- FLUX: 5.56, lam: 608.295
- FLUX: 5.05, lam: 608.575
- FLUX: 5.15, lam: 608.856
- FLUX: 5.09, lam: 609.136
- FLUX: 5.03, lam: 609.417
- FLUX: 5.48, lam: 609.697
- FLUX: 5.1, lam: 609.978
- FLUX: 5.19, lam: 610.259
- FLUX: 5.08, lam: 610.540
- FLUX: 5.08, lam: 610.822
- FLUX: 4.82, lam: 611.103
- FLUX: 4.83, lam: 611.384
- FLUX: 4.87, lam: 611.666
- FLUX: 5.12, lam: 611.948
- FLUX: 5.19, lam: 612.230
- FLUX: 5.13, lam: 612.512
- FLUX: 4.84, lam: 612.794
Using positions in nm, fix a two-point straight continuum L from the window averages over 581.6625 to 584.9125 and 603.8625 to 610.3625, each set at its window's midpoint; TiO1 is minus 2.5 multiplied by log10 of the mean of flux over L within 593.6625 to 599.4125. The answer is 0.01 mag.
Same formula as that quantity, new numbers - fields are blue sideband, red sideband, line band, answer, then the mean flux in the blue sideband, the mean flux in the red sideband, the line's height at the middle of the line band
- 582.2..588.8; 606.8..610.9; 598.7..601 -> 0.06 mag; 5.84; 5.23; 5.47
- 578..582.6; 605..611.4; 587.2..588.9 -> -0.19 mag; 5.3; 5.2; 5.27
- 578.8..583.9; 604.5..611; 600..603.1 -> 0.05 mag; 5.39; 5.22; 5.26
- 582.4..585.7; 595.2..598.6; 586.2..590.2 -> -0.13 mag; 5.64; 5.17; 5.49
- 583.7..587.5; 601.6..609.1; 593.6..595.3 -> 0.02 mag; 5.82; 5.21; 5.55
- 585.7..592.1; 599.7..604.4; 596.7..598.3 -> 0.02 mag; 5.95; 5.1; 5.39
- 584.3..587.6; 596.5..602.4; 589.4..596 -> 0.00 mag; 5.88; 5.18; 5.53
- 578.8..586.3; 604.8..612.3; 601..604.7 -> 0.03 mag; 5.5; 5.18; 5.25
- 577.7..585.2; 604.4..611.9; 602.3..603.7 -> 0.01 mag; 5.42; 5.17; 5.22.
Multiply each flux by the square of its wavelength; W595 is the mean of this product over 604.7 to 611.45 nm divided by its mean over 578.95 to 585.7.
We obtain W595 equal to 1.04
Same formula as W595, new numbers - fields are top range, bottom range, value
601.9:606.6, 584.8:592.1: 0.92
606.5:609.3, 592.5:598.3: 1.04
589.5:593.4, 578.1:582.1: 1.09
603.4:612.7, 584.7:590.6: 0.92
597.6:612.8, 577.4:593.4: 0.98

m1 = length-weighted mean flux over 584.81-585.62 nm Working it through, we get 5.73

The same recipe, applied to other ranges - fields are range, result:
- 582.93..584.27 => 5.71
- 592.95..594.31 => 5.46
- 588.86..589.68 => 6.17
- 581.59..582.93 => 5.18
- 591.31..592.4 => 5.41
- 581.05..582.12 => 5.58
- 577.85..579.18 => 5.33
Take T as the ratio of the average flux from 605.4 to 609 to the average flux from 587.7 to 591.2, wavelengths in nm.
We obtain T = 0.87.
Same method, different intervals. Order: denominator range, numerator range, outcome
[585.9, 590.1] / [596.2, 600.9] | 0.85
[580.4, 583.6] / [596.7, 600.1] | 0.98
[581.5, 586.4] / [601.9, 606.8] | 0.93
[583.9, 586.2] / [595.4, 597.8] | 0.89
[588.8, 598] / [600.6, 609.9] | 0.94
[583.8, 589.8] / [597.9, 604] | 0.86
